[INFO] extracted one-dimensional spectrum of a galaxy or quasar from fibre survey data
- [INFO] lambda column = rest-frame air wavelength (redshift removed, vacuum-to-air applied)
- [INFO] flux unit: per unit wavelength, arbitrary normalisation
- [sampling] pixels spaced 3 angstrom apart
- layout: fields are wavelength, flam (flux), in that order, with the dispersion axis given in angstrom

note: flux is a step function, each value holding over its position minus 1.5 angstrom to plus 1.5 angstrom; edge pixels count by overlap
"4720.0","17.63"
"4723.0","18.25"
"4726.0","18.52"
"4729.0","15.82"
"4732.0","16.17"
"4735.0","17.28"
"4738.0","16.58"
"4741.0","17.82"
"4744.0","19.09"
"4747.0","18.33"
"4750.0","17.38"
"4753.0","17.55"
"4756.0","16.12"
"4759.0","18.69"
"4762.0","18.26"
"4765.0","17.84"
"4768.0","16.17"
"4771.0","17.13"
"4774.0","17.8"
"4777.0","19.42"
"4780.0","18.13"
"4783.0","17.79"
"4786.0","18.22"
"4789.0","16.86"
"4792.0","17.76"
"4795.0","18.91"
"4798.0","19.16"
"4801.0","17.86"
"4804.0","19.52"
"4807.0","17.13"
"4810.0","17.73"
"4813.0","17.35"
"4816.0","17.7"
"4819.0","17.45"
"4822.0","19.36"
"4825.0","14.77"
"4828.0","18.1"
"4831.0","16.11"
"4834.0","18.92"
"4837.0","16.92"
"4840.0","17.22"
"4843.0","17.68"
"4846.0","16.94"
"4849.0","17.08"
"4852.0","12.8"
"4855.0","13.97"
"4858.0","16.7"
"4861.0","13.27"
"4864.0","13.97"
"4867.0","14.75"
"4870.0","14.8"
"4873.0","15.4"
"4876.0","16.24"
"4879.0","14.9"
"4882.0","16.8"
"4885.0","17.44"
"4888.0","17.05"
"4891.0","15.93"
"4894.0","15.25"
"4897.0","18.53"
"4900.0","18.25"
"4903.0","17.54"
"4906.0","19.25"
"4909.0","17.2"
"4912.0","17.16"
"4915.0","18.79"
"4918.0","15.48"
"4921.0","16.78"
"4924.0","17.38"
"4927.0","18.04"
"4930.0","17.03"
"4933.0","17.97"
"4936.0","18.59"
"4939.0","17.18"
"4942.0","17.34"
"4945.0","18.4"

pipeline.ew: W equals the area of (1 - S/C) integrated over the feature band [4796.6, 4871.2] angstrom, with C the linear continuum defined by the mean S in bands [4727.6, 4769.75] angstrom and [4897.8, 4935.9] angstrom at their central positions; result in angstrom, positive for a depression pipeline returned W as 3.4 angstrom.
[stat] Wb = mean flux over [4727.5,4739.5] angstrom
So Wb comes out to 16.5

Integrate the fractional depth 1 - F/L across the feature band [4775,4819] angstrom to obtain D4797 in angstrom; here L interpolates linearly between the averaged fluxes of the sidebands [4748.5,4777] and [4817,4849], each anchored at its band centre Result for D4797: -1.6 angstrom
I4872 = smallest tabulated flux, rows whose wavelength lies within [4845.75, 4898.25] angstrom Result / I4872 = 12.8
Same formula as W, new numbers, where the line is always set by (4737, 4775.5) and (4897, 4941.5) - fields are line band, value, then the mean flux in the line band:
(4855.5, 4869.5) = 2.4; 14.6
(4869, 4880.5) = 1.5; 15.4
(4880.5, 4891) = 0.4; 16.9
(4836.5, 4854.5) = 1.4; 16.3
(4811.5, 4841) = 0.4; 17.4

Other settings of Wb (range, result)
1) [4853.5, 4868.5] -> 14.5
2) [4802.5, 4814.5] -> 17.9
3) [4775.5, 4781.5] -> 18.8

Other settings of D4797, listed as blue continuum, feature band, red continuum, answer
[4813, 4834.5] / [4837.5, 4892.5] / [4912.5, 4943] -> 5.3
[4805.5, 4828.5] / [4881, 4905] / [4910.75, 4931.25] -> 0.2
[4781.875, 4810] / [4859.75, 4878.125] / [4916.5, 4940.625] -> 3.0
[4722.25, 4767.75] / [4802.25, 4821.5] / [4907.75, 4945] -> -0.4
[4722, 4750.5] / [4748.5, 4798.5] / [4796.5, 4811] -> 0.4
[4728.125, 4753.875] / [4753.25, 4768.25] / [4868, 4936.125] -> -0.2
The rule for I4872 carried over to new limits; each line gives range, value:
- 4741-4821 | 16.12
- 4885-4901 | 15.25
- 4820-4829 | 14.77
